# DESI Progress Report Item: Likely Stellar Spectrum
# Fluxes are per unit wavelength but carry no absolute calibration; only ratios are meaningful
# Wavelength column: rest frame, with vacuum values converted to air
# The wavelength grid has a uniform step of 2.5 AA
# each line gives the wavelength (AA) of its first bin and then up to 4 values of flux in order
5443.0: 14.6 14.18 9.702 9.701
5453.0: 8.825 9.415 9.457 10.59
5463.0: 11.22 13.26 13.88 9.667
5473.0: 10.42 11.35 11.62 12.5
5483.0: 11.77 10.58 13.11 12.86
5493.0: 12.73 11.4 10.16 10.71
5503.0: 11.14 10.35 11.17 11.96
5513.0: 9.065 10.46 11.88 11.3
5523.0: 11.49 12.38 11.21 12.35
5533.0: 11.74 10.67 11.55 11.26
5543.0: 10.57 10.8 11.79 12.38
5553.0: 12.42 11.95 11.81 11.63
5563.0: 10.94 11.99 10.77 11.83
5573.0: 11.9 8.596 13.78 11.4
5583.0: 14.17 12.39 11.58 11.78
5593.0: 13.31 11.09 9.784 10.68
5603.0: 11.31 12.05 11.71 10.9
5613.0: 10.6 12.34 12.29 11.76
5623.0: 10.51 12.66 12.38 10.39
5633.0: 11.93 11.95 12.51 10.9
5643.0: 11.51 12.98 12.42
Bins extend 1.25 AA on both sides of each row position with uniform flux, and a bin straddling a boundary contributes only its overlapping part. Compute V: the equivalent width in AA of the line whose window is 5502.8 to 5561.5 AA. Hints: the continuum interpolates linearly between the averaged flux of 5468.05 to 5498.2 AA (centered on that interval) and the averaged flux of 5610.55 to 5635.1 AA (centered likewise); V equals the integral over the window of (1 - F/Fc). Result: 1.27 AA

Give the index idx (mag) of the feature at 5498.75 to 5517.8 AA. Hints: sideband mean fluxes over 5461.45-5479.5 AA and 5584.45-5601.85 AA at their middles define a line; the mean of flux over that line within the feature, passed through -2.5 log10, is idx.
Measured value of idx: 0.08 mag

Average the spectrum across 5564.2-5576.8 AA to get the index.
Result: 11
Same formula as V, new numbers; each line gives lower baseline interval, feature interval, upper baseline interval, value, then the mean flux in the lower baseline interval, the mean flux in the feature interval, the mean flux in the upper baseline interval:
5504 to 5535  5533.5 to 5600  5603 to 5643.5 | -1.0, 11.3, 11.6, 11.6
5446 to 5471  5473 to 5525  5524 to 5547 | -1.4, 10.7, 11.4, 11.4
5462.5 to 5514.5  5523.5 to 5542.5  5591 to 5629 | -0.1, 11.5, 11.5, 11.6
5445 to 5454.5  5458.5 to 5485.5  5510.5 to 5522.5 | -2.7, 10.3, 11.5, 10.9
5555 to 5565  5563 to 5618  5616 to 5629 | 0.6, 11.6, 11.6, 11.9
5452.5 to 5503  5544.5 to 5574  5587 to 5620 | -0.7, 11.3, 11.7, 11.5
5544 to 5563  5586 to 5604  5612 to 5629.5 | 0.6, 11.8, 11.4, 11.8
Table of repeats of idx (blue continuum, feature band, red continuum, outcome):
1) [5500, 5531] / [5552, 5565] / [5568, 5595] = -0.005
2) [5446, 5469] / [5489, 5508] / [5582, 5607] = -0.028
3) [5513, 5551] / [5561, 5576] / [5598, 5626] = 0.022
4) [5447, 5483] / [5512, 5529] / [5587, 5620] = -0.002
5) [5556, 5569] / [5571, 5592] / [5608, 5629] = -0.039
